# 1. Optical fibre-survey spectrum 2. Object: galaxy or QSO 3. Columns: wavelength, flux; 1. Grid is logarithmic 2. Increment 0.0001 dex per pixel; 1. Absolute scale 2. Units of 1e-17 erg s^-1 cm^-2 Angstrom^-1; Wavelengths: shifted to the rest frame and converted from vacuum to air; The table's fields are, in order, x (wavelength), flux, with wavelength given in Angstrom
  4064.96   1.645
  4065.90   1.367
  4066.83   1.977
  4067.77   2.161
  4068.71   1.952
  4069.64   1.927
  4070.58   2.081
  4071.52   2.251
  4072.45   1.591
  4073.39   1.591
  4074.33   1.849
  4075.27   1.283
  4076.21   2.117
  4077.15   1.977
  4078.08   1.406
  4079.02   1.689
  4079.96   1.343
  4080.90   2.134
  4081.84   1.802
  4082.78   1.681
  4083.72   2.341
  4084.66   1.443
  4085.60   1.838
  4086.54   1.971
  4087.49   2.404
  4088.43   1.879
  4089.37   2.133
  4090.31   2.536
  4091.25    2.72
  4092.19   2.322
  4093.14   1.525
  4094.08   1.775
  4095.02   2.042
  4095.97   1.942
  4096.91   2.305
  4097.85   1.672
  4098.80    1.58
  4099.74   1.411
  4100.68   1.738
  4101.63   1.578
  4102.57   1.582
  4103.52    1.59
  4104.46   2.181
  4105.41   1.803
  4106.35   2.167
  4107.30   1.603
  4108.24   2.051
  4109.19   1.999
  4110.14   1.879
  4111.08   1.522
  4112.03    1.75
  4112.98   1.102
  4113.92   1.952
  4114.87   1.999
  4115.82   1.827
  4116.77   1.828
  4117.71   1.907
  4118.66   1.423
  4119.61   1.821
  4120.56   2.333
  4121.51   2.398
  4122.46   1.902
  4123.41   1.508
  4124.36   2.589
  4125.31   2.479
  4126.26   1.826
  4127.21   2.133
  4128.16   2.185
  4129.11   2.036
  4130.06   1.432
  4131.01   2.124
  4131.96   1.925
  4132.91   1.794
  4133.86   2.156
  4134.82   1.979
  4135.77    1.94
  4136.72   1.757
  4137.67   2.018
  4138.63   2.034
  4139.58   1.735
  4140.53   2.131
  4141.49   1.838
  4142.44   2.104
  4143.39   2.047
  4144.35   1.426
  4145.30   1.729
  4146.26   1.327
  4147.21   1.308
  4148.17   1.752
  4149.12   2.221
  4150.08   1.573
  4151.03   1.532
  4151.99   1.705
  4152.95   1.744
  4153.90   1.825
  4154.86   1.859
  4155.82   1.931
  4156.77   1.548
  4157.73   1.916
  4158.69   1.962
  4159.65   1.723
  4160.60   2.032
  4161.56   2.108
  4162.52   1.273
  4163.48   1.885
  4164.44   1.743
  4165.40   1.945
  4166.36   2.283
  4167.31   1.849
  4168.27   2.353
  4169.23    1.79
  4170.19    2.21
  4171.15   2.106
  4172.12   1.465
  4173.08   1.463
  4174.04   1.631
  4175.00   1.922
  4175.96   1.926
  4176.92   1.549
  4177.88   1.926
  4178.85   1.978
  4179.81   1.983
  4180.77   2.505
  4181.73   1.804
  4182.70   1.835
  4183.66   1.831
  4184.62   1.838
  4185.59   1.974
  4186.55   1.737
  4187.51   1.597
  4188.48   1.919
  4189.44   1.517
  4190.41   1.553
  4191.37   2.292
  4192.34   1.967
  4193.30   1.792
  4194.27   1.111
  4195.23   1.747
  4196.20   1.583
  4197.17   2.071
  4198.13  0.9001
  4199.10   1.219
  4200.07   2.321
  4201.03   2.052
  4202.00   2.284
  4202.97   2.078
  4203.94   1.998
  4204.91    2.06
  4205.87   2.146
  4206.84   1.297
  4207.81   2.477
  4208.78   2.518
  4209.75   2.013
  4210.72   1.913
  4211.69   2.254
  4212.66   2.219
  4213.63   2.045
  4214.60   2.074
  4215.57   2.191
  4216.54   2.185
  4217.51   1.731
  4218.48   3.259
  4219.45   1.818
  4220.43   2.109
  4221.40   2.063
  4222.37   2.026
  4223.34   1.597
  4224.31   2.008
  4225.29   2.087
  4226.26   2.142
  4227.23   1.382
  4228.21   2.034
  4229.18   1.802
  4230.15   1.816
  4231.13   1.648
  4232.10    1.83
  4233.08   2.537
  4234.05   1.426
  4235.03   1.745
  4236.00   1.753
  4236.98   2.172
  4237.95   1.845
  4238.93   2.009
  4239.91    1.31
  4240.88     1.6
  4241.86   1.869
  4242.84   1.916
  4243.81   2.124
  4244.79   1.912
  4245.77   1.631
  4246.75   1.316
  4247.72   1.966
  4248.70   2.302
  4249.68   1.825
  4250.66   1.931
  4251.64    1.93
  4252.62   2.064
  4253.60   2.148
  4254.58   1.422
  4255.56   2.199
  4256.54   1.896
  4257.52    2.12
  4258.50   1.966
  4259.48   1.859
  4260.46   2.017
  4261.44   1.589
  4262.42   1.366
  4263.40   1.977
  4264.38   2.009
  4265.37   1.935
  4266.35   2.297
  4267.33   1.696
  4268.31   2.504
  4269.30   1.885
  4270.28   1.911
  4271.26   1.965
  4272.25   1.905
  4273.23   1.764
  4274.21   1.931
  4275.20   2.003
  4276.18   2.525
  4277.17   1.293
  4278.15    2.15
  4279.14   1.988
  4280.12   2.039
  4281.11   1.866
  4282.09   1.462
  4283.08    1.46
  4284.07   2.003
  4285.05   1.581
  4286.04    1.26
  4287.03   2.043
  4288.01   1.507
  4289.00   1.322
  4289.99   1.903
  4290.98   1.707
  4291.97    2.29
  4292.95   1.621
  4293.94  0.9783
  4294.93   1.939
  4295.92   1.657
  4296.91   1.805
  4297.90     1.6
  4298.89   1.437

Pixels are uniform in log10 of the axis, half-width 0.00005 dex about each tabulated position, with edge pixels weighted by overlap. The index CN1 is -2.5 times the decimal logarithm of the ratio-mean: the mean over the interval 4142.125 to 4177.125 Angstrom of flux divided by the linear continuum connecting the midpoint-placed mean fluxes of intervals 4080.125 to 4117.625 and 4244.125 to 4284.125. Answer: 0.05 mag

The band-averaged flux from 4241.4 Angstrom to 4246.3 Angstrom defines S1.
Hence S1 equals 1.88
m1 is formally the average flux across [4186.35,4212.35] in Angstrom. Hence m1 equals 1.87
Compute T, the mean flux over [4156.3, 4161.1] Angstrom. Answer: 1.84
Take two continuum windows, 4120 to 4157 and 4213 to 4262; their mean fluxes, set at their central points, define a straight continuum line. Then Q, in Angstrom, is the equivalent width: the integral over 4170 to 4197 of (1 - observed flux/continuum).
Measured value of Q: 1.4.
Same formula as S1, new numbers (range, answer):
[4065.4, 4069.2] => 1.86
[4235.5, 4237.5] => 1.96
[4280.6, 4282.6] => 1.66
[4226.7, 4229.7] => 1.75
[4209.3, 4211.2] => 1.96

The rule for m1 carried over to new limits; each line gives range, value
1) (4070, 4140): 1.9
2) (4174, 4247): 1.9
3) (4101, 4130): 1.89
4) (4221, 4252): 1.86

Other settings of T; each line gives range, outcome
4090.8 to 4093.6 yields 2.18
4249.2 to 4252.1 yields 1.89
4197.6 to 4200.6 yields 1.5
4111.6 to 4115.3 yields 1.7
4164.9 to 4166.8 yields 2.1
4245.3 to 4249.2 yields 1.81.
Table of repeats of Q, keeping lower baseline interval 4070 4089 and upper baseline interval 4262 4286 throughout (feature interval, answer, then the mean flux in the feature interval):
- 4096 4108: 0.4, 1.78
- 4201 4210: -1.1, 2.1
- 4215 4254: -1.1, 1.93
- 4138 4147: 0.2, 1.81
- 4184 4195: 0.6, 1.76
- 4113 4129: -1.2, 1.98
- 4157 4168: -0.2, 1.89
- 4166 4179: -0.2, 1.88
